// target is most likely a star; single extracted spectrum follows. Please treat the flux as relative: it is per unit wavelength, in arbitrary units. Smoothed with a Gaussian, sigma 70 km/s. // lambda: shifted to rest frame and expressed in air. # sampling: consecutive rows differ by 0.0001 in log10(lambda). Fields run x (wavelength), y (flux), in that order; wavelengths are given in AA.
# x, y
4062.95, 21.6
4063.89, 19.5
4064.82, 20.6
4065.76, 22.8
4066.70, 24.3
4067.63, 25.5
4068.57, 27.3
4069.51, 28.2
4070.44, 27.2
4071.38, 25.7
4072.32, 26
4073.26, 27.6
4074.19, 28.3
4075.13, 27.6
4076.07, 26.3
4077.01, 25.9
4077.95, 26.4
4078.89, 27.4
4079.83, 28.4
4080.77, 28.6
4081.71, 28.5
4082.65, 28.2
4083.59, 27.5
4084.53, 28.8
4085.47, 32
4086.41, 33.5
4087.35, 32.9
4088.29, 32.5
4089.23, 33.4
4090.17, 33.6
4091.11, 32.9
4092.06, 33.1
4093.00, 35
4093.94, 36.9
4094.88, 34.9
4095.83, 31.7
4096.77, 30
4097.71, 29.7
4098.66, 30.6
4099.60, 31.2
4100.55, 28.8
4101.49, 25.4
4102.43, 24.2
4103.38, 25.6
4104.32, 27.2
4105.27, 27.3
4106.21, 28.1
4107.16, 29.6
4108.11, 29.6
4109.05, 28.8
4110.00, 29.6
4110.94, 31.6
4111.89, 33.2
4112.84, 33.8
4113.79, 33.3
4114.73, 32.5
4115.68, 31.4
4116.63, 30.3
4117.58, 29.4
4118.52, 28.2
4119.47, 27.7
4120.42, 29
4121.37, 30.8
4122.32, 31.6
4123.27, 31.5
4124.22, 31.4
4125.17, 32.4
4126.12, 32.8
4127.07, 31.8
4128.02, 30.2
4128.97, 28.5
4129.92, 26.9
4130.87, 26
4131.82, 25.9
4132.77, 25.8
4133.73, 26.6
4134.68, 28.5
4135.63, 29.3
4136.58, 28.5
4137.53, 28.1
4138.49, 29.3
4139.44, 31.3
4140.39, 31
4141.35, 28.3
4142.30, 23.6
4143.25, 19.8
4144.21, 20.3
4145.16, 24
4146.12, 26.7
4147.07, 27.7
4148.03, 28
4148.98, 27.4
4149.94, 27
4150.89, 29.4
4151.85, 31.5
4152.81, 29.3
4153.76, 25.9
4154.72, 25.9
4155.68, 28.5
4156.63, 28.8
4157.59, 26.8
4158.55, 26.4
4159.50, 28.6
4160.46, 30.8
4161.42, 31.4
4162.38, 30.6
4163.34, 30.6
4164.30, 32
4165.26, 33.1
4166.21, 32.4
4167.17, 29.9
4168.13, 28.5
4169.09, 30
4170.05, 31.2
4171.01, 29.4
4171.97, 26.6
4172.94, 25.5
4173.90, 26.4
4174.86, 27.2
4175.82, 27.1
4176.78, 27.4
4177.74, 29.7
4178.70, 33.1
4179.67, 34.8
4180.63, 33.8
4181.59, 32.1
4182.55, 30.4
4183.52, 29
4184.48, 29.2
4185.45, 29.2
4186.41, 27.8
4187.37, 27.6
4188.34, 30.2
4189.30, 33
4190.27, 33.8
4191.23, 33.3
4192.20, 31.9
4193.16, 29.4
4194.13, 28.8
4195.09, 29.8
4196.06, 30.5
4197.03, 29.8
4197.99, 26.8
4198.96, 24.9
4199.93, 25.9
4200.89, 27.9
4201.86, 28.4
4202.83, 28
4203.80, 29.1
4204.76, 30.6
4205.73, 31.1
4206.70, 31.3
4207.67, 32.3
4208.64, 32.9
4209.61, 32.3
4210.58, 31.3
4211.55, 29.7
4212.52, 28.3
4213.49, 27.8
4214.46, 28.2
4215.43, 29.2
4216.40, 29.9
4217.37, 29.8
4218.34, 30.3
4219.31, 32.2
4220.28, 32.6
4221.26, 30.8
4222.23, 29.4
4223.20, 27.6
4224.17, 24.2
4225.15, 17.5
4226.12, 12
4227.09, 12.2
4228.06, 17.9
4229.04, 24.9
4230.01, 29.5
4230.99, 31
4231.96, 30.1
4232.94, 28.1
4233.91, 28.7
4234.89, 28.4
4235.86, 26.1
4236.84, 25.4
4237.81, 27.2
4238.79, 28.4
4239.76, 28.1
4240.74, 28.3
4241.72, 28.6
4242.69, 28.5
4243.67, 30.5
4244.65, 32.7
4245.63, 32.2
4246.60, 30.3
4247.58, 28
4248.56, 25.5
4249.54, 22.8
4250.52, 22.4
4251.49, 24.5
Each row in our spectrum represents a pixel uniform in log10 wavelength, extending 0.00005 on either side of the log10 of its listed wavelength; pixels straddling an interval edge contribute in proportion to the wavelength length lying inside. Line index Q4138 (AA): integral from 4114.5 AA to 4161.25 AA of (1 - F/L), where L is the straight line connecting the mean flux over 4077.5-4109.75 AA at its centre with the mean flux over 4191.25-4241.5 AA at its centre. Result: 1.50 AA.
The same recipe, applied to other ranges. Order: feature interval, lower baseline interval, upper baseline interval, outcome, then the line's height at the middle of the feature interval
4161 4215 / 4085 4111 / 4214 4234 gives -4.4 AA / 27.7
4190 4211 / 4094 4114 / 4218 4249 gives -1.6 AA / 27.8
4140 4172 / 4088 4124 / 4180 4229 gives 1.4 AA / 29.6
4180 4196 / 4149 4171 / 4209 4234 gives -1.3 AA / 28.4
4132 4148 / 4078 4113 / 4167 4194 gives 1.7 AA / 30.1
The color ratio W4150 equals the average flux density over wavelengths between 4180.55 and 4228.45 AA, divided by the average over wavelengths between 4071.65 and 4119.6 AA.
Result 1.0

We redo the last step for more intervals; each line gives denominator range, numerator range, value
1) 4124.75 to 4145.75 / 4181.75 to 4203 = 1.06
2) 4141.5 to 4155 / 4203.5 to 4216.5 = 1.16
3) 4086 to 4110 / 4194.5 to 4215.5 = 0.96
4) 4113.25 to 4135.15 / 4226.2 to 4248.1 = 0.92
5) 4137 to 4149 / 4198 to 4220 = 1.11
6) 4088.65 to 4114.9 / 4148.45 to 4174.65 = 0.94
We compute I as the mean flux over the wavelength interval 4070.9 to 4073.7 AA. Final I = 26.4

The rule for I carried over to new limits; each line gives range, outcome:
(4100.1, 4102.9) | 26.2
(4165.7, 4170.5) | 30.5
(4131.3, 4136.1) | 27.2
